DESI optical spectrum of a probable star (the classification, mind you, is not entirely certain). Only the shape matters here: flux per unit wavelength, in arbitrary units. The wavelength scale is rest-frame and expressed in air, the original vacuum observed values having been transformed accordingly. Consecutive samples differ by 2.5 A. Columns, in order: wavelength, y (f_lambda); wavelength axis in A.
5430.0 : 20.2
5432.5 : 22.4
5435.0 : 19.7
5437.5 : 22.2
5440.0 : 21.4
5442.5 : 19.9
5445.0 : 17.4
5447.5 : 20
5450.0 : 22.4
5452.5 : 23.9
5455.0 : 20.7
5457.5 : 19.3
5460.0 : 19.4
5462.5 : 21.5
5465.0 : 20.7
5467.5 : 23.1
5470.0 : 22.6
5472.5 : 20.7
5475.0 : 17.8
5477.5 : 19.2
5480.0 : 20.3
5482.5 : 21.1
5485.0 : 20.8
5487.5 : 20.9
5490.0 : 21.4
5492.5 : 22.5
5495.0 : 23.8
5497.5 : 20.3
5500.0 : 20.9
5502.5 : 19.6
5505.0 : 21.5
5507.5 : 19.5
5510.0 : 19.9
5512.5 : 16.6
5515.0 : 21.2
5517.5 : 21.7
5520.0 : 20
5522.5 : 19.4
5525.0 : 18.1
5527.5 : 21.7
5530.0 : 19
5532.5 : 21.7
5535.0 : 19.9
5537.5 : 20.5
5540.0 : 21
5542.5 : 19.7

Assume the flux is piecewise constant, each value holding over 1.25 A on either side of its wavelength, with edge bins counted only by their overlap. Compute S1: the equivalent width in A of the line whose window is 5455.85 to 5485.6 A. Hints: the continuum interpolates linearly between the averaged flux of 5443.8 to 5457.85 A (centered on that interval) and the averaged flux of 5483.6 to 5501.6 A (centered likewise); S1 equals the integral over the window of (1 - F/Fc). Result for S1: 0.8 A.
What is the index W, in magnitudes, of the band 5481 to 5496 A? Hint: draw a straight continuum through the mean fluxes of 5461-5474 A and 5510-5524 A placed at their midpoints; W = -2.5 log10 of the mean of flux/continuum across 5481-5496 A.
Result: -0.04 mag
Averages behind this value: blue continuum 21.6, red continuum 19.8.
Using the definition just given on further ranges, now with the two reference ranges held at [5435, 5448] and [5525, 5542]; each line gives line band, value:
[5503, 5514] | 0.05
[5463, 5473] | -0.08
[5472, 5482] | 0.04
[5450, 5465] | -0.05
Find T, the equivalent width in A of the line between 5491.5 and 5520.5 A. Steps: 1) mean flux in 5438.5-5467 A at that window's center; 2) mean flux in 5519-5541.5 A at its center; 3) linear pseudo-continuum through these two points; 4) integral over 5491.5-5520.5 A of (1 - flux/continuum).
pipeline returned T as -0.4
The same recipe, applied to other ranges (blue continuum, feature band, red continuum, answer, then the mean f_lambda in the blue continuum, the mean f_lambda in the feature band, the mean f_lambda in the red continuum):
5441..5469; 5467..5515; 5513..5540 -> -0.3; 20.8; 20.6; 20.2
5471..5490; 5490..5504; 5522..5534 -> -0.9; 20.2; 21.4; 20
